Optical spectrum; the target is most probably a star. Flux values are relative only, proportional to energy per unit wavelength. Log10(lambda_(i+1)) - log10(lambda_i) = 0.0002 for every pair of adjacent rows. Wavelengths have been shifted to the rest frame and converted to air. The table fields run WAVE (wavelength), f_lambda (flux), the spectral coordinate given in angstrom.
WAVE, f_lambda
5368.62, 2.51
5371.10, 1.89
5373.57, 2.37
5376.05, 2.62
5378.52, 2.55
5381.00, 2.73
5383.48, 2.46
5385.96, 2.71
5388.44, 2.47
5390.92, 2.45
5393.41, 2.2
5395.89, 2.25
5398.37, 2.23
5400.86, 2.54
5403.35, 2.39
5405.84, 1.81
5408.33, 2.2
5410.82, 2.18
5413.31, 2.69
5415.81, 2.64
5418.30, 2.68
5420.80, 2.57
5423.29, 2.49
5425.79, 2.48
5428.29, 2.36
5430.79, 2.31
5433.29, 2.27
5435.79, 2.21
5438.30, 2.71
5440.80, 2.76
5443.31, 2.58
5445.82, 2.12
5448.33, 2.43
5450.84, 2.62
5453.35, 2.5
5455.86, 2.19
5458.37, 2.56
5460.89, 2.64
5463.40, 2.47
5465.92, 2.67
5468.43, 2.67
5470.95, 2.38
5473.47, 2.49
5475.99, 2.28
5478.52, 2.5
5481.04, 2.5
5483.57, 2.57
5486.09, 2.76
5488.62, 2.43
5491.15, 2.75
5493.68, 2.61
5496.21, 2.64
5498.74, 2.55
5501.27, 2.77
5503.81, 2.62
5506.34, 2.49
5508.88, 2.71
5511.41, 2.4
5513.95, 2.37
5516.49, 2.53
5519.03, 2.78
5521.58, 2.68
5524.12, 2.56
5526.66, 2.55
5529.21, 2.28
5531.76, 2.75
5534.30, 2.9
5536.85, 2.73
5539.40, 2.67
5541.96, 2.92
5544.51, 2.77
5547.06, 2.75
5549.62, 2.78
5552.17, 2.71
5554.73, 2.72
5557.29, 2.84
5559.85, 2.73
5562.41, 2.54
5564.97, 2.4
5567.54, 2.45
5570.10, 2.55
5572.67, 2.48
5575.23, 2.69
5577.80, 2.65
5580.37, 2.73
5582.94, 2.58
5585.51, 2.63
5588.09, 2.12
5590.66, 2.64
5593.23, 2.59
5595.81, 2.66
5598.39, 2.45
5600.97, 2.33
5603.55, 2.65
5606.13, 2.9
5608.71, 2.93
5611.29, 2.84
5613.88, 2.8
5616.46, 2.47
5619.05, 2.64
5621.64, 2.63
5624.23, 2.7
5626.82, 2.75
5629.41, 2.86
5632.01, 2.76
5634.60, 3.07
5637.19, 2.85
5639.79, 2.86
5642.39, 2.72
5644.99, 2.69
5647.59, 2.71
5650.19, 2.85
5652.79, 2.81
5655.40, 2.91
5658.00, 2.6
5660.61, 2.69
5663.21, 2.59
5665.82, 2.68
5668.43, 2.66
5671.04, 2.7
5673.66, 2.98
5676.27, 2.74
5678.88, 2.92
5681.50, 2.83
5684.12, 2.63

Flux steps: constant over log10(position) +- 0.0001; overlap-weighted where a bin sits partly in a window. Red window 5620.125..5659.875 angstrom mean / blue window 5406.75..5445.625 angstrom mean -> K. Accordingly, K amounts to 1.1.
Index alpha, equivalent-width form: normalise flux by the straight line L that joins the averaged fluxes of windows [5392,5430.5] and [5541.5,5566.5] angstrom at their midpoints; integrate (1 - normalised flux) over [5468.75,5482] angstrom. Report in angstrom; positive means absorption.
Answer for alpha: 0.4 angstrom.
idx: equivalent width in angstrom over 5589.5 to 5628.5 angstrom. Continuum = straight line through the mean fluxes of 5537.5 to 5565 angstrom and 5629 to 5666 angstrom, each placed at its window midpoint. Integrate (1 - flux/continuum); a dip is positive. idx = 1.3 angstrom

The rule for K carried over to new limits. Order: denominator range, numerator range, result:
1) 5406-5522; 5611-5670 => 1.09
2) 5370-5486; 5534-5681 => 1.10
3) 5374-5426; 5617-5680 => 1.13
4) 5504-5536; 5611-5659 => 1.07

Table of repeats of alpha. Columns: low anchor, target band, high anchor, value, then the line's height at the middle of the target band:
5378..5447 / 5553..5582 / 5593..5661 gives 0.3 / 2.65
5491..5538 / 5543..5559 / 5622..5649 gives -0.6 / 2.67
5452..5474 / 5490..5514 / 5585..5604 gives -0.9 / 2.51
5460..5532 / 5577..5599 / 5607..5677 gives 1.0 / 2.69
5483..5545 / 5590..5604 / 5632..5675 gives 0.9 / 2.72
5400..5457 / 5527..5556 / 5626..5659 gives -1.0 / 2.62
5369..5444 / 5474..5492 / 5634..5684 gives 0.0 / 2.53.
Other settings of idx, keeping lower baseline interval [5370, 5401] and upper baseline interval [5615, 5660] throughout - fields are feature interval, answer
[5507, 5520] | 0.21 angstrom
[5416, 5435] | 0.13 angstrom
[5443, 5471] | 0.31 angstrom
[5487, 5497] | -0.19 angstrom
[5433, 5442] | -0.07 angstrom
